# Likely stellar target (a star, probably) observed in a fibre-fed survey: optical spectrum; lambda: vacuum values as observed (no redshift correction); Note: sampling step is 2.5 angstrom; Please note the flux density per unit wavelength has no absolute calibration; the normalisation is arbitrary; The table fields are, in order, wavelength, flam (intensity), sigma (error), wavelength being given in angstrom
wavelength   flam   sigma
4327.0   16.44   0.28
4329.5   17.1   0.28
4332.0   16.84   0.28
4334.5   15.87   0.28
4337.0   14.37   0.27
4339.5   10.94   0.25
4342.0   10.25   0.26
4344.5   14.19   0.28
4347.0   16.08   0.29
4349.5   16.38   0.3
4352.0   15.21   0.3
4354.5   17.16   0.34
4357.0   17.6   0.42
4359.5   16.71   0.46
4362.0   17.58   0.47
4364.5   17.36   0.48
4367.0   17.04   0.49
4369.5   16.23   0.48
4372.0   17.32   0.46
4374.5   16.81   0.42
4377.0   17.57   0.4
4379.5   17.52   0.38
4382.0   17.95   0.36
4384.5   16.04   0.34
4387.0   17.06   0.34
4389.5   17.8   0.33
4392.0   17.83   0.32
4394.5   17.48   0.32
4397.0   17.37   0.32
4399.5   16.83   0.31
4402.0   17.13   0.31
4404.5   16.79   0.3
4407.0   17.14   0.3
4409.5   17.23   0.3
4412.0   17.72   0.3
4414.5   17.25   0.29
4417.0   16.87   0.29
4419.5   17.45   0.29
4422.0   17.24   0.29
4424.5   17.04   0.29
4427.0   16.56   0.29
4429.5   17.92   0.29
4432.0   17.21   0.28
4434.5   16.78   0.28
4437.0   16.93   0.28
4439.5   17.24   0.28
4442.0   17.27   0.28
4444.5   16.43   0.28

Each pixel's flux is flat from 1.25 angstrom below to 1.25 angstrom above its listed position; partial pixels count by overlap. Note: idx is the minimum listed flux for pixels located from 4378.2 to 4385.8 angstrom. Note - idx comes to 16.04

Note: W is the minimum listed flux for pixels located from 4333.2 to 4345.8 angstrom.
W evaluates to 10.25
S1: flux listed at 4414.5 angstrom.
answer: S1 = 17.25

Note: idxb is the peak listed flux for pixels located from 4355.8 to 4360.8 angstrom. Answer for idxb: 17.6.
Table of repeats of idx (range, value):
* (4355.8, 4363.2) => 16.71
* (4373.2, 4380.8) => 16.81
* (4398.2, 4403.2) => 16.83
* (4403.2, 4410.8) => 16.79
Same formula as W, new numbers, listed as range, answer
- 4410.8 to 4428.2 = 16.56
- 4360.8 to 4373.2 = 16.23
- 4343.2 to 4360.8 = 14.19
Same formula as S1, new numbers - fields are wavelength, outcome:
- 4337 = 14.37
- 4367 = 17.04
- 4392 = 17.83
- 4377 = 17.57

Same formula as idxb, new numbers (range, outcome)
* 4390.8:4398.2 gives 17.83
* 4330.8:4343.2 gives 16.84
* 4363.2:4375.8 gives 17.36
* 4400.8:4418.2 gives 17.72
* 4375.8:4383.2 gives 17.95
